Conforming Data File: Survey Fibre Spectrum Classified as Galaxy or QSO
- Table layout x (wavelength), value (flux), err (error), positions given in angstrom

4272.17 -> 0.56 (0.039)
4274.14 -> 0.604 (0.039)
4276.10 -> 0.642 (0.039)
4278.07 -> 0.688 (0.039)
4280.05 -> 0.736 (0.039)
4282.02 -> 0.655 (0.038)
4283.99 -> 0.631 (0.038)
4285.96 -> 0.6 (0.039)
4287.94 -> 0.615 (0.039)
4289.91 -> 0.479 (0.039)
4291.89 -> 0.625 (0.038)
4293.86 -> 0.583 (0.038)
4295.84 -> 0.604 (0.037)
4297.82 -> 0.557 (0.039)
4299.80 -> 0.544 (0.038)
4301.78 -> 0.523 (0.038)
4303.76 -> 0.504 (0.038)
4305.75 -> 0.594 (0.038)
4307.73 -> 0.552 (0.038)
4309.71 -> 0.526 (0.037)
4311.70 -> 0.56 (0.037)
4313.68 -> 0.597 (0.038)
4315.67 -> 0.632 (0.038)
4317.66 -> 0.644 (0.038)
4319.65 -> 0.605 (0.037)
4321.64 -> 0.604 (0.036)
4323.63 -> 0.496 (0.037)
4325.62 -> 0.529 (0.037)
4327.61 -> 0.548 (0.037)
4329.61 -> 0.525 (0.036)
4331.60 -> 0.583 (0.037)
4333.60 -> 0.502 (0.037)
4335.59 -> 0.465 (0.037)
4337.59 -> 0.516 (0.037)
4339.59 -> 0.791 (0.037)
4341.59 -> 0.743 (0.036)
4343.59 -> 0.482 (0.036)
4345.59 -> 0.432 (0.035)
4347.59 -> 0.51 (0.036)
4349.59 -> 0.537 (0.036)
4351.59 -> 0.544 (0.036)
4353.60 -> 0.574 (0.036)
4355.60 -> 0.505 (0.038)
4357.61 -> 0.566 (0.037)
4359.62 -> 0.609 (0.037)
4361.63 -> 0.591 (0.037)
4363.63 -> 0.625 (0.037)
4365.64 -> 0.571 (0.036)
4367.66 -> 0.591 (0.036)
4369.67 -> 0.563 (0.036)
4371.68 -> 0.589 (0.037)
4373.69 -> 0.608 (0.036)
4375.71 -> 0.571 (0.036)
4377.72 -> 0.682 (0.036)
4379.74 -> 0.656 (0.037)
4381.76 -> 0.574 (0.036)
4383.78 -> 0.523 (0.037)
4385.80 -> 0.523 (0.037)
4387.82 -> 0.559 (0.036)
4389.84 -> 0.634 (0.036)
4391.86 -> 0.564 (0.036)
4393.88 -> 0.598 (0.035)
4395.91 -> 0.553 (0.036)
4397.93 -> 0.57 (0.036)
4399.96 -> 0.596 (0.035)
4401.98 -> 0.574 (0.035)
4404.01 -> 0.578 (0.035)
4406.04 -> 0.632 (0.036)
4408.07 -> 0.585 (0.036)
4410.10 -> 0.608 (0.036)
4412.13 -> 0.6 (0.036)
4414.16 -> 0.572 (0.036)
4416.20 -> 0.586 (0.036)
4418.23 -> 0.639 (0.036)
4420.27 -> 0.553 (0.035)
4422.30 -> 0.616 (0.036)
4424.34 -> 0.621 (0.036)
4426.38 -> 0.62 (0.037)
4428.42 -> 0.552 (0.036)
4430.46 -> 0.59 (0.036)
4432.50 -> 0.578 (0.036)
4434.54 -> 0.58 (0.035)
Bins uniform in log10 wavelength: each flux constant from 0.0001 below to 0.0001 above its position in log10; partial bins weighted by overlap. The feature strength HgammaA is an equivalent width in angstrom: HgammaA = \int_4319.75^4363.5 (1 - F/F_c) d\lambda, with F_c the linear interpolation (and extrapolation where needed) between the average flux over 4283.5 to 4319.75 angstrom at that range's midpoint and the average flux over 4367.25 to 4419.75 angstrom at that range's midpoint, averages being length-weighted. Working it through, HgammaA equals 1.8 angstrom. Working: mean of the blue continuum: 0.576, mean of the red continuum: 0.589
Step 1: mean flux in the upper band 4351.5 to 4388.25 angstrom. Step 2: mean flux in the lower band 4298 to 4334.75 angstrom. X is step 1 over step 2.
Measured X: 1.04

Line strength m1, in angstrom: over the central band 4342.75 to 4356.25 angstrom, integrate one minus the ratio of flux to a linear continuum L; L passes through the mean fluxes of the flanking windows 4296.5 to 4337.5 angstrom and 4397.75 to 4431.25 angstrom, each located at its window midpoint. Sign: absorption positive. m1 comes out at 1.3 angstrom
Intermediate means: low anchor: 0.554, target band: 0.513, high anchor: 0.594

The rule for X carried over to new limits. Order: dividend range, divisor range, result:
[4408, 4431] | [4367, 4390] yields 1.01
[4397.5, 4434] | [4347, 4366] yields 1.05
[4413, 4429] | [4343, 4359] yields 1.14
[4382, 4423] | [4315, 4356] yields 1.04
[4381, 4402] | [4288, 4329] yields 1.01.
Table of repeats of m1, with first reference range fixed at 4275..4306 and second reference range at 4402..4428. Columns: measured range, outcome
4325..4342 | 0.7 angstrom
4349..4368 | 0.9 angstrom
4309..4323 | 0.1 angstrom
